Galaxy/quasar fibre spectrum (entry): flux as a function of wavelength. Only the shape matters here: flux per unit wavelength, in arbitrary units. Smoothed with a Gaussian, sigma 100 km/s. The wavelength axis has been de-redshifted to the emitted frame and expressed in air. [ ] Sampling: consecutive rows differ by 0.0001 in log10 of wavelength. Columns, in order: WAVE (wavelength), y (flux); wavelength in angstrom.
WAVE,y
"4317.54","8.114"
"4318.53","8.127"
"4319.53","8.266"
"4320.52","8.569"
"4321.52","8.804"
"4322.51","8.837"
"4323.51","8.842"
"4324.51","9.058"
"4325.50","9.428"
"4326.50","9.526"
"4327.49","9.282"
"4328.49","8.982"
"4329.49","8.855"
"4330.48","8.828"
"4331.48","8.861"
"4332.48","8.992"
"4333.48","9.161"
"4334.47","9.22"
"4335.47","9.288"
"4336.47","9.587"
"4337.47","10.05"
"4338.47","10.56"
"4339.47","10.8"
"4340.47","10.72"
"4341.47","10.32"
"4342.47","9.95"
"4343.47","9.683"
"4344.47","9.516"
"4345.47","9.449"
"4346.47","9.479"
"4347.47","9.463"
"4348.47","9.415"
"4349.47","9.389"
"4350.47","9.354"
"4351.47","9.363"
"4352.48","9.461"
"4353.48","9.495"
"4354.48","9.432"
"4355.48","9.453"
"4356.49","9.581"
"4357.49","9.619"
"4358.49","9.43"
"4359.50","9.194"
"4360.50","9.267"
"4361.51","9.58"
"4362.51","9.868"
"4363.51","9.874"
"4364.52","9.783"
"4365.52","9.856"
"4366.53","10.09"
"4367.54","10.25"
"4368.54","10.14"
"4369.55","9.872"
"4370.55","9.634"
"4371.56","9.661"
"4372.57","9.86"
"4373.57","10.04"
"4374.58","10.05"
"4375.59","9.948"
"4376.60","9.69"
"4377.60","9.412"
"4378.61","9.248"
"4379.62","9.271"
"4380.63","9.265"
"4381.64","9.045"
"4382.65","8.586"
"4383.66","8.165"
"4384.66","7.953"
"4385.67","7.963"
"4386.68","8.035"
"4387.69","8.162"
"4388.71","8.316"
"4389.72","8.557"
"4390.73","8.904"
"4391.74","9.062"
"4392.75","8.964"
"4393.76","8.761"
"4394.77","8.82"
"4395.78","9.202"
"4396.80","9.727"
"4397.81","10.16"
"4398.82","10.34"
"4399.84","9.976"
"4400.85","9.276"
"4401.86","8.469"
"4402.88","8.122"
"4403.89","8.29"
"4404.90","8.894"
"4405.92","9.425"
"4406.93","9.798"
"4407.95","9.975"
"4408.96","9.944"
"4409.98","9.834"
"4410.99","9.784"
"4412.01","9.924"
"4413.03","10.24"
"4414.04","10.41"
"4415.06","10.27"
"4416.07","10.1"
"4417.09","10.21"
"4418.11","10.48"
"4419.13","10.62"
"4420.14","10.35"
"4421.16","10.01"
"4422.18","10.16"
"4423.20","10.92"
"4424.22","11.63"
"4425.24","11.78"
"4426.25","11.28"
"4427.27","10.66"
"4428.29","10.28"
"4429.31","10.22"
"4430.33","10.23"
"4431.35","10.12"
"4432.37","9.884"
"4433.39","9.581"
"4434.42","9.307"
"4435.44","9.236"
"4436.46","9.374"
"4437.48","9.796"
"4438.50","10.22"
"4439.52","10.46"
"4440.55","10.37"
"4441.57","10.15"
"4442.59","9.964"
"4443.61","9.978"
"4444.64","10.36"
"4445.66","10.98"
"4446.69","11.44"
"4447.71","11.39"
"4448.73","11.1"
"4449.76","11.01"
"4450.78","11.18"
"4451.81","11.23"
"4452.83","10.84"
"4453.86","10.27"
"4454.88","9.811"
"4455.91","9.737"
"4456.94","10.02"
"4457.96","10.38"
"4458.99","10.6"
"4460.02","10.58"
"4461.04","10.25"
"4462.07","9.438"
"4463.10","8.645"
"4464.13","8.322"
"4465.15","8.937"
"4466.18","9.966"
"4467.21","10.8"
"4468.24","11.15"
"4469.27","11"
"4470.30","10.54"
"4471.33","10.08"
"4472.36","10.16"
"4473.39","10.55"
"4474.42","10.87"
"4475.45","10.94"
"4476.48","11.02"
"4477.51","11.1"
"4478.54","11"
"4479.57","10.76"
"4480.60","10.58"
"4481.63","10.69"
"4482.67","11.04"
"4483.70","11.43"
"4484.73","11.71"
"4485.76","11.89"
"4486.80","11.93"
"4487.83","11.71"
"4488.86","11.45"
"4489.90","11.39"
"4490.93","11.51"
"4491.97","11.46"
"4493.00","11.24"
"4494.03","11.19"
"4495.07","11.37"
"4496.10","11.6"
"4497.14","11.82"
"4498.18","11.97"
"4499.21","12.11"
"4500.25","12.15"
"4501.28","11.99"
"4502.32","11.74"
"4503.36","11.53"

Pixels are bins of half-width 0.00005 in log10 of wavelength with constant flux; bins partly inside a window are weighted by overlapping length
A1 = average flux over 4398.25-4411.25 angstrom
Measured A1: 9.39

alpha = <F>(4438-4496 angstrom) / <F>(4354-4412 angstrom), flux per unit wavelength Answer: 1.15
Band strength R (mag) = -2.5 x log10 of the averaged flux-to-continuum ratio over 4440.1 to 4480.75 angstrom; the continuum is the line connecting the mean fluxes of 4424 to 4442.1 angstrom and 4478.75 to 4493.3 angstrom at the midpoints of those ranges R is 0.04 mag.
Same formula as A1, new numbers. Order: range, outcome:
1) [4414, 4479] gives 10.4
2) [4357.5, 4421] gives 9.46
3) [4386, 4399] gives 8.95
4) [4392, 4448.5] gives 10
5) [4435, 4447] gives 10.2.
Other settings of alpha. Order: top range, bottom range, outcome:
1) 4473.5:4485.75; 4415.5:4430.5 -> 1.04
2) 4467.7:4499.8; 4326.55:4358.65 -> 1.17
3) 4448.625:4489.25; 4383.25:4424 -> 1.12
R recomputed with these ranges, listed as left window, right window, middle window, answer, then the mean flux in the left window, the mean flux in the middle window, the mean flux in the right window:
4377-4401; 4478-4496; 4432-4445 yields 0.03 mag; 8.97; 9.89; 11.3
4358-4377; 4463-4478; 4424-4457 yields -0.03 mag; 9.79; 10.4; 10.3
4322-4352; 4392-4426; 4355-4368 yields -0.01 mag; 9.47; 9.67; 9.85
